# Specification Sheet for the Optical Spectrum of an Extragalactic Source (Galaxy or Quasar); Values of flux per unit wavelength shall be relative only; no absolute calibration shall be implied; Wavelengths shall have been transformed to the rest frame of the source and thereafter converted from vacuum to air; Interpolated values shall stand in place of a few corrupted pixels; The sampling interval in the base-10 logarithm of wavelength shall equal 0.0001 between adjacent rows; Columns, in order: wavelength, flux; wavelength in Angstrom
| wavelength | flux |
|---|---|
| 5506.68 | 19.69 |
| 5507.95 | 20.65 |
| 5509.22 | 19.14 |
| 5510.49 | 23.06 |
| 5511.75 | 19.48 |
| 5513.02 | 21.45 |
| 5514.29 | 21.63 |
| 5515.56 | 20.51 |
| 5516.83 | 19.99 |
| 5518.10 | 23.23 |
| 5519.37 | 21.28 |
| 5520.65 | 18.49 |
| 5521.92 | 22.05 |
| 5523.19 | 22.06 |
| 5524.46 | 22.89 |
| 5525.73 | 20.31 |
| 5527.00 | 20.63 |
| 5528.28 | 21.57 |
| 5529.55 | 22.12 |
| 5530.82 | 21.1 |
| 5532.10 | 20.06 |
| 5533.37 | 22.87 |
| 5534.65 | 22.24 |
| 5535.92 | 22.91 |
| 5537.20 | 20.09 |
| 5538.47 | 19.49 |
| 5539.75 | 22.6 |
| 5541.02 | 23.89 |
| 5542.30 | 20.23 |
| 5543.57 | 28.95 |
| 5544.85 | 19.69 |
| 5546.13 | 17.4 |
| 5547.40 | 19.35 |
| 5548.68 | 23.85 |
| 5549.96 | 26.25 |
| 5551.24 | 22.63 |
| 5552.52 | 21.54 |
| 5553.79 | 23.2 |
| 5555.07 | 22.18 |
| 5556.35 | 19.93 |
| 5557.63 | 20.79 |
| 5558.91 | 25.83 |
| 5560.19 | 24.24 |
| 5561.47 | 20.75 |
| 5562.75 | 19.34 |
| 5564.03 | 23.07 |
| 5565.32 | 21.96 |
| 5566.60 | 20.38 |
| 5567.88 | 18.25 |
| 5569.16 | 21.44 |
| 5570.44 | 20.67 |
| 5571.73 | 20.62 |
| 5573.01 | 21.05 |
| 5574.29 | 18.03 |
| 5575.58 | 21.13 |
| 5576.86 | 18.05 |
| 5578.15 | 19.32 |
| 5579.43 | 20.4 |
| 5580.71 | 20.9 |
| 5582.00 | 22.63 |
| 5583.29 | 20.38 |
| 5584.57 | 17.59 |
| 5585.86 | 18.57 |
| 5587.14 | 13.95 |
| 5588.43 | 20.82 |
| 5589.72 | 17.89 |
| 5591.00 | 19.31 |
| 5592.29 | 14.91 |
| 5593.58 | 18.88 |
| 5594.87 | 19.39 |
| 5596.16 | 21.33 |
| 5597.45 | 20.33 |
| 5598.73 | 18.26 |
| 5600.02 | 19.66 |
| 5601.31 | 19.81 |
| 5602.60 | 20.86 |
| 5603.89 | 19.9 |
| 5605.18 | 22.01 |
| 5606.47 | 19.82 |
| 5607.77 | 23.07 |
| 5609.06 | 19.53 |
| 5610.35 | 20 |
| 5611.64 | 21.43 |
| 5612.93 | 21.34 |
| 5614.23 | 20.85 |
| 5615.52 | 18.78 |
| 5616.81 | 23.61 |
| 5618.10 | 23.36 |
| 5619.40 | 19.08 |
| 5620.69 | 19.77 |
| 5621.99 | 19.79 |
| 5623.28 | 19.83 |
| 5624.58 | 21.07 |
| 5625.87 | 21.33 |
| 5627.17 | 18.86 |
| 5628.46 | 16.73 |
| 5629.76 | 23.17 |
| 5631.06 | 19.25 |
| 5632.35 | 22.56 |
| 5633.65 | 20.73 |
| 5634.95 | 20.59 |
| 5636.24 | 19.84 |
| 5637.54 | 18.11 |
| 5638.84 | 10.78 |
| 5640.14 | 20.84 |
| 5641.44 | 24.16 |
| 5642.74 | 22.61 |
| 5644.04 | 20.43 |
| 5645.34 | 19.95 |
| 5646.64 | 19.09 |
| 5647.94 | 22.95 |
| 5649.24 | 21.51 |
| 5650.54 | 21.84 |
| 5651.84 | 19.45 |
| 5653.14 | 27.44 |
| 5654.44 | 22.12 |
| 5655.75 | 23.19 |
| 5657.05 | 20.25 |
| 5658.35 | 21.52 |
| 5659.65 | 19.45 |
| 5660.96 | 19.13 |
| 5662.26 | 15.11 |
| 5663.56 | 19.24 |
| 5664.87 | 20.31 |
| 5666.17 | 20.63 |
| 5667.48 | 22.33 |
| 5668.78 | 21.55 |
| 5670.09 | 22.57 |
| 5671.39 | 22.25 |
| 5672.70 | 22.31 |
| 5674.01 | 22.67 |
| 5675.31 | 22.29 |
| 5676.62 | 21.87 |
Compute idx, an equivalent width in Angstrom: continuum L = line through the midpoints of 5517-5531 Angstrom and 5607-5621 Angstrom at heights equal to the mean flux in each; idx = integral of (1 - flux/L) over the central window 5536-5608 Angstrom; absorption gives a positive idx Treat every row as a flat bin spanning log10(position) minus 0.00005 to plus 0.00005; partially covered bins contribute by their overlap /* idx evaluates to 1.8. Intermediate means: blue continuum 21.4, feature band 20.7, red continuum 21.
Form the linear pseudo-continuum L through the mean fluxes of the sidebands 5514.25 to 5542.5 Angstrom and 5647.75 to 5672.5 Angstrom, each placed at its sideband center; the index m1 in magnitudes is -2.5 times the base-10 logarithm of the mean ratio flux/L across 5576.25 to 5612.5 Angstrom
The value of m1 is 0.089 mag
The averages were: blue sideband 21.4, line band 19.6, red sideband 21.2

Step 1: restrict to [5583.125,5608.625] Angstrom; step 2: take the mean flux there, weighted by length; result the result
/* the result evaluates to 19.3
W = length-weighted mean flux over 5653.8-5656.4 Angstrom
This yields 22.6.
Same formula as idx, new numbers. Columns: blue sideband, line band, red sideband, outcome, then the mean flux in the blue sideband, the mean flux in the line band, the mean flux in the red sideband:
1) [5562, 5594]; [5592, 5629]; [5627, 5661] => -0.12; 19.6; 20.2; 20.7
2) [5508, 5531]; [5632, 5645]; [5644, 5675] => 0.71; 21.2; 20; 21.2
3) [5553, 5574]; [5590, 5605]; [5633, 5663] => 1.19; 21.4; 19.4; 20.5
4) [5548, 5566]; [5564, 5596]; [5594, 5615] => 2.95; 22.5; 19.5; 20.4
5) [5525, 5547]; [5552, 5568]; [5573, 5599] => -1.07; 21.5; 21.8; 19.2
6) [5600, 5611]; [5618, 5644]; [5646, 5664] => 0.85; 20.6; 20.1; 20.9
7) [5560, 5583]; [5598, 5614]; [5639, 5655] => 0.41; 20.6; 20.5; 21.5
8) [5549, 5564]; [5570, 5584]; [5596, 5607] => 0.76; 22.5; 20.3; 20.2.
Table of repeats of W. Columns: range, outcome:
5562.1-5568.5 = 20.6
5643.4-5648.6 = 20.6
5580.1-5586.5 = 20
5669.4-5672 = 22.4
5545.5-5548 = 18.4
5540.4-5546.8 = 22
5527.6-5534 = 21.5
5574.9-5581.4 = 20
